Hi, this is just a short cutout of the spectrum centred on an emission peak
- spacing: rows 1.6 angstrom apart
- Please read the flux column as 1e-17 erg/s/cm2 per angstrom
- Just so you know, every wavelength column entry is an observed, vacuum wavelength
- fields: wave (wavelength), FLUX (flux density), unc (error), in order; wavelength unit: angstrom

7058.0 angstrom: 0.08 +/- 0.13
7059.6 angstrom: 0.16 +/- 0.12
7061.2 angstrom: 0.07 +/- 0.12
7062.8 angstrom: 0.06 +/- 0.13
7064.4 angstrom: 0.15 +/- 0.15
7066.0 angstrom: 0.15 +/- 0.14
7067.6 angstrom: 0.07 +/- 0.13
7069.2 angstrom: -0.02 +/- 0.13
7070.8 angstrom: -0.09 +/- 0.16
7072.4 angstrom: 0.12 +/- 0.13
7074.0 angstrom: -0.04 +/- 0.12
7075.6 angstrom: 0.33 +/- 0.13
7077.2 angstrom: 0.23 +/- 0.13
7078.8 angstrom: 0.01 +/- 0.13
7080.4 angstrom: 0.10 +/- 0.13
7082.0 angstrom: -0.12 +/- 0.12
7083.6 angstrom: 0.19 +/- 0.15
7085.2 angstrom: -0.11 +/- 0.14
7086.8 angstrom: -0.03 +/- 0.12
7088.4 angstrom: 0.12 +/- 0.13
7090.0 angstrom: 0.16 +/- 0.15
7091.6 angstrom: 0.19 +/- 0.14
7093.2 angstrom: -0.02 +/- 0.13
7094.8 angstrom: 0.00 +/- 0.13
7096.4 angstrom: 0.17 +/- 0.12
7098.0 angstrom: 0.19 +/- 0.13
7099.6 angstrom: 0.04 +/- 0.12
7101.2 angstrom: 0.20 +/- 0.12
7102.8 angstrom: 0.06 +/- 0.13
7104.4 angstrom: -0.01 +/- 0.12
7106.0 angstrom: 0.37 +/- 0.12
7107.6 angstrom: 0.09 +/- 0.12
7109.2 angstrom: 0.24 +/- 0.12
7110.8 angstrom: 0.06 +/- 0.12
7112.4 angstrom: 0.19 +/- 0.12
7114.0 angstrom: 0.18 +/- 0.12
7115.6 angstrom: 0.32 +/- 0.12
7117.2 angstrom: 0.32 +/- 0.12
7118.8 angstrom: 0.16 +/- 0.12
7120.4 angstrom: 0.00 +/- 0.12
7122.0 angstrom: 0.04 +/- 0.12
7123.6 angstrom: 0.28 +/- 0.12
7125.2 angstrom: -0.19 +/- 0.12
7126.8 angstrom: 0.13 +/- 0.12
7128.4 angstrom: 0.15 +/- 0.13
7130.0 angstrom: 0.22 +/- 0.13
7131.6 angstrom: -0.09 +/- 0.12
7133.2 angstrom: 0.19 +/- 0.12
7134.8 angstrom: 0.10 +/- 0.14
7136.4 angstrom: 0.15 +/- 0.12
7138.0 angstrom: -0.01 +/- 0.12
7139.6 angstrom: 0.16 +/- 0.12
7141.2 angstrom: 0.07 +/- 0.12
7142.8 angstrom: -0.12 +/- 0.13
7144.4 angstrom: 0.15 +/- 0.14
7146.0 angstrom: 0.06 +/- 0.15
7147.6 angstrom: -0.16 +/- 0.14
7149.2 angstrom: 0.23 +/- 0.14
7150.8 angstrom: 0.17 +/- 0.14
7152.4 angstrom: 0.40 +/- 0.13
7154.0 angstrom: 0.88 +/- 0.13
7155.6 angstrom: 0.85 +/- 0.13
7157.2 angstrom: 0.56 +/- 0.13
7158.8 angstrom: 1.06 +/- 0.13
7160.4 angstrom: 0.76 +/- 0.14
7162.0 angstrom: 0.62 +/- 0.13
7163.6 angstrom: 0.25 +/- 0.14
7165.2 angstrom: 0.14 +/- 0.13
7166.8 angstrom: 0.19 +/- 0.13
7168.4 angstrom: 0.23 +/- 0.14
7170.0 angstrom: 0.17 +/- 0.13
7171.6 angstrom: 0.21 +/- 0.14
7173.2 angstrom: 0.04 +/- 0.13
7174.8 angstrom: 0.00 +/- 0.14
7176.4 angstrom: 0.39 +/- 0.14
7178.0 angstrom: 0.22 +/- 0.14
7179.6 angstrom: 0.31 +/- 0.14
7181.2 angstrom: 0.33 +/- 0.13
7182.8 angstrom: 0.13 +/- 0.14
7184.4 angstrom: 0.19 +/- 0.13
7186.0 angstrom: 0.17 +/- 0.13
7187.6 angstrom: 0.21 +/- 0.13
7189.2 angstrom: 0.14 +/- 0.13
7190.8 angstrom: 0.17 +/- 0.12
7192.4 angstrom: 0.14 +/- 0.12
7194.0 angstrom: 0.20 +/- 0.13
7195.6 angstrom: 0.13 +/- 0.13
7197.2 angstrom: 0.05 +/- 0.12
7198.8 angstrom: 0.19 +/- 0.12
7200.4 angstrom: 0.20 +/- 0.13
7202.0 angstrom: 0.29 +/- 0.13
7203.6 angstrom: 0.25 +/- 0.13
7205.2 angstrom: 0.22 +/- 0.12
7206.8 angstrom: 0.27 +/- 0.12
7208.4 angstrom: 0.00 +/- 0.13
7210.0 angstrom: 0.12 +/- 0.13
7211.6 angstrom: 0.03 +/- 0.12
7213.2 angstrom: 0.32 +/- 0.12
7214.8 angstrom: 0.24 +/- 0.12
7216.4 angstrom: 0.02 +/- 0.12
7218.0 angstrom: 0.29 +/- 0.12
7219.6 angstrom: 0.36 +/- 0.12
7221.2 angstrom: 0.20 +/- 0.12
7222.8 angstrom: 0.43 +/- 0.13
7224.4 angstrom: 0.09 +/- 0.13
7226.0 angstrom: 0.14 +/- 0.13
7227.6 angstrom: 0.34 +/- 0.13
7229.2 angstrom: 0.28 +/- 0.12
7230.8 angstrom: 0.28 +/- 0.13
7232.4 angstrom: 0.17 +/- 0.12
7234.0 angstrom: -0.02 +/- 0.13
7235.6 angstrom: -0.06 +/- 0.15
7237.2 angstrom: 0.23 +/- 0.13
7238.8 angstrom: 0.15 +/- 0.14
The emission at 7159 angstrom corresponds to [O II]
